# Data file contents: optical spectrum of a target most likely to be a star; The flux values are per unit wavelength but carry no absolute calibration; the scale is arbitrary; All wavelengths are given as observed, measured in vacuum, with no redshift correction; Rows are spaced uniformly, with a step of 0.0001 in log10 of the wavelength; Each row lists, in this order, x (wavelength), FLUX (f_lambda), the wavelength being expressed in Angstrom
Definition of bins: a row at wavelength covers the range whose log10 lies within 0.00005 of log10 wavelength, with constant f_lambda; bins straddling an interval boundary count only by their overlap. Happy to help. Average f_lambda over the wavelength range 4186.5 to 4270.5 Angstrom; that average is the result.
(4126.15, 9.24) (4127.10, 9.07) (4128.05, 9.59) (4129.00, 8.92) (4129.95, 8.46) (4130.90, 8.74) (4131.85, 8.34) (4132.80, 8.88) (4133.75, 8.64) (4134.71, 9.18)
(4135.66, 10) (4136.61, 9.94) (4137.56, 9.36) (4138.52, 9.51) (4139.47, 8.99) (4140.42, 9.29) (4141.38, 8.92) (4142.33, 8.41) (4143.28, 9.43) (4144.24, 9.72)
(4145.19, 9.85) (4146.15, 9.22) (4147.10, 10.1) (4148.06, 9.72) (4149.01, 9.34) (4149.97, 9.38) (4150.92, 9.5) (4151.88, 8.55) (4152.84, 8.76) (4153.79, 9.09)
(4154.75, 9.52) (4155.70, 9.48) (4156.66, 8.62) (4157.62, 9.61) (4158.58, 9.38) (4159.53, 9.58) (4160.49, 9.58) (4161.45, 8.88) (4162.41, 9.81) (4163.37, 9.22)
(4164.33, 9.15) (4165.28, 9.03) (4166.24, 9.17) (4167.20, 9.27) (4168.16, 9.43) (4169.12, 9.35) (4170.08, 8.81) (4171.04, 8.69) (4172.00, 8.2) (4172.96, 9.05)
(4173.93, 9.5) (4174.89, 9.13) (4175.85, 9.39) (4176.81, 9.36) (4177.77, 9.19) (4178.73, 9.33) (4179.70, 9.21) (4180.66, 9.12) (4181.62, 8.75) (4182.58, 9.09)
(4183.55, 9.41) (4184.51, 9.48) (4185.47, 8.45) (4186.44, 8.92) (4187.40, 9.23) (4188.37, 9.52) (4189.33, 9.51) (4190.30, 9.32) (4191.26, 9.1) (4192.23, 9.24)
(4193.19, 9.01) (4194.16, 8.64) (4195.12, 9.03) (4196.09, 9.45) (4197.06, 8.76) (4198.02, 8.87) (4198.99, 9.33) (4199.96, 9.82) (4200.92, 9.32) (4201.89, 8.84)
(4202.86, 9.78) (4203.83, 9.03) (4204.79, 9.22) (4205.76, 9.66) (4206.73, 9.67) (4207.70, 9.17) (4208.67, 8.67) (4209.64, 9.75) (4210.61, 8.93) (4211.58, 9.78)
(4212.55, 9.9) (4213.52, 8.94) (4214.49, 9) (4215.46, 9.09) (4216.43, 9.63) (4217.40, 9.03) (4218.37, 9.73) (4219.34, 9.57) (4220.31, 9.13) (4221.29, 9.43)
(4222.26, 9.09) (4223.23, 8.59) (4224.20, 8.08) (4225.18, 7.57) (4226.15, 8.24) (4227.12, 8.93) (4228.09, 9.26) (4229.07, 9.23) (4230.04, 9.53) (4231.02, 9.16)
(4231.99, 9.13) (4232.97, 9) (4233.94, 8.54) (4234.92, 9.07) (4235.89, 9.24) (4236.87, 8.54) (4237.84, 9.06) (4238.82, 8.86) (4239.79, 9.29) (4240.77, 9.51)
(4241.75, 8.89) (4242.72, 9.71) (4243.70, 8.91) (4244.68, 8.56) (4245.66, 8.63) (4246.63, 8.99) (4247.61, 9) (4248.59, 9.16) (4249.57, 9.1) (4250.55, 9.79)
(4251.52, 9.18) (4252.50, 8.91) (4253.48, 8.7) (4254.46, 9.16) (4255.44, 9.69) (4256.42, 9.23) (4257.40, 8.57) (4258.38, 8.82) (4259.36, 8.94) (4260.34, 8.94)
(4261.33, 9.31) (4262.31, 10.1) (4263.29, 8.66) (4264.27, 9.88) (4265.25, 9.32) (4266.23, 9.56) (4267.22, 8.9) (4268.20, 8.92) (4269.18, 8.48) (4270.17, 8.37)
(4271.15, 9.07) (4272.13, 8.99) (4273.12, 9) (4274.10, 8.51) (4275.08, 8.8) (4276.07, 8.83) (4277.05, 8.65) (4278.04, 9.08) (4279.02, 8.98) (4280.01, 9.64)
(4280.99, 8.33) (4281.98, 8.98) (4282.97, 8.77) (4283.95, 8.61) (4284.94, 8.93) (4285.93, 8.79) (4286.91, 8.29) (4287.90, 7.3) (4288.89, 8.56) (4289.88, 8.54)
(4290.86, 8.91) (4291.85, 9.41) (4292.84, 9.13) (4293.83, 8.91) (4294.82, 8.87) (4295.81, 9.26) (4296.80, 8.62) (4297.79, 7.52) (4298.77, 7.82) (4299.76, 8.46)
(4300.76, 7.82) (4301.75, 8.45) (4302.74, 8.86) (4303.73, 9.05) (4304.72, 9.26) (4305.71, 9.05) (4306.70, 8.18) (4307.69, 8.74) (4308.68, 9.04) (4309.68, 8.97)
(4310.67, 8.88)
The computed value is 9.12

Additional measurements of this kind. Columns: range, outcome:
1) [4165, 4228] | 9.14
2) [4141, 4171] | 9.28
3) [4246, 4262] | 9.1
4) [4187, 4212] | 9.25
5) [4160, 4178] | 9.17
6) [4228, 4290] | 8.97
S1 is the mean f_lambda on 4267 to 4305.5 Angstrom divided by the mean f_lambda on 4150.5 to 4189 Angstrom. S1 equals 0.95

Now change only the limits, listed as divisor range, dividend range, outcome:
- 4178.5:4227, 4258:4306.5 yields 0.96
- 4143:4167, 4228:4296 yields 0.96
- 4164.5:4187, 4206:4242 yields 1.00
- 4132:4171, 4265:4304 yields 0.94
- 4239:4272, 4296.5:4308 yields 0.93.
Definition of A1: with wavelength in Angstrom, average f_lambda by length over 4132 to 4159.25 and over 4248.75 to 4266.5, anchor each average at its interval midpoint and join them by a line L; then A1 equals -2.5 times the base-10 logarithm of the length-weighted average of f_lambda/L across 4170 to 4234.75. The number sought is 0.01 mag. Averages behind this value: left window 9.29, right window 9.21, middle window 9.13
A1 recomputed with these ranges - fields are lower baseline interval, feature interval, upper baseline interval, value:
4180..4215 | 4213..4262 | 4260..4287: 0.01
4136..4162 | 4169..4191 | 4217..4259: 0.01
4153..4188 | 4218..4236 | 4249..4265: 0.03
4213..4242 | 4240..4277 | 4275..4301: -0.03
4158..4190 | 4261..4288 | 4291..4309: -0.02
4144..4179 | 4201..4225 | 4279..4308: -0.02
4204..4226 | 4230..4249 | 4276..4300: 0.00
